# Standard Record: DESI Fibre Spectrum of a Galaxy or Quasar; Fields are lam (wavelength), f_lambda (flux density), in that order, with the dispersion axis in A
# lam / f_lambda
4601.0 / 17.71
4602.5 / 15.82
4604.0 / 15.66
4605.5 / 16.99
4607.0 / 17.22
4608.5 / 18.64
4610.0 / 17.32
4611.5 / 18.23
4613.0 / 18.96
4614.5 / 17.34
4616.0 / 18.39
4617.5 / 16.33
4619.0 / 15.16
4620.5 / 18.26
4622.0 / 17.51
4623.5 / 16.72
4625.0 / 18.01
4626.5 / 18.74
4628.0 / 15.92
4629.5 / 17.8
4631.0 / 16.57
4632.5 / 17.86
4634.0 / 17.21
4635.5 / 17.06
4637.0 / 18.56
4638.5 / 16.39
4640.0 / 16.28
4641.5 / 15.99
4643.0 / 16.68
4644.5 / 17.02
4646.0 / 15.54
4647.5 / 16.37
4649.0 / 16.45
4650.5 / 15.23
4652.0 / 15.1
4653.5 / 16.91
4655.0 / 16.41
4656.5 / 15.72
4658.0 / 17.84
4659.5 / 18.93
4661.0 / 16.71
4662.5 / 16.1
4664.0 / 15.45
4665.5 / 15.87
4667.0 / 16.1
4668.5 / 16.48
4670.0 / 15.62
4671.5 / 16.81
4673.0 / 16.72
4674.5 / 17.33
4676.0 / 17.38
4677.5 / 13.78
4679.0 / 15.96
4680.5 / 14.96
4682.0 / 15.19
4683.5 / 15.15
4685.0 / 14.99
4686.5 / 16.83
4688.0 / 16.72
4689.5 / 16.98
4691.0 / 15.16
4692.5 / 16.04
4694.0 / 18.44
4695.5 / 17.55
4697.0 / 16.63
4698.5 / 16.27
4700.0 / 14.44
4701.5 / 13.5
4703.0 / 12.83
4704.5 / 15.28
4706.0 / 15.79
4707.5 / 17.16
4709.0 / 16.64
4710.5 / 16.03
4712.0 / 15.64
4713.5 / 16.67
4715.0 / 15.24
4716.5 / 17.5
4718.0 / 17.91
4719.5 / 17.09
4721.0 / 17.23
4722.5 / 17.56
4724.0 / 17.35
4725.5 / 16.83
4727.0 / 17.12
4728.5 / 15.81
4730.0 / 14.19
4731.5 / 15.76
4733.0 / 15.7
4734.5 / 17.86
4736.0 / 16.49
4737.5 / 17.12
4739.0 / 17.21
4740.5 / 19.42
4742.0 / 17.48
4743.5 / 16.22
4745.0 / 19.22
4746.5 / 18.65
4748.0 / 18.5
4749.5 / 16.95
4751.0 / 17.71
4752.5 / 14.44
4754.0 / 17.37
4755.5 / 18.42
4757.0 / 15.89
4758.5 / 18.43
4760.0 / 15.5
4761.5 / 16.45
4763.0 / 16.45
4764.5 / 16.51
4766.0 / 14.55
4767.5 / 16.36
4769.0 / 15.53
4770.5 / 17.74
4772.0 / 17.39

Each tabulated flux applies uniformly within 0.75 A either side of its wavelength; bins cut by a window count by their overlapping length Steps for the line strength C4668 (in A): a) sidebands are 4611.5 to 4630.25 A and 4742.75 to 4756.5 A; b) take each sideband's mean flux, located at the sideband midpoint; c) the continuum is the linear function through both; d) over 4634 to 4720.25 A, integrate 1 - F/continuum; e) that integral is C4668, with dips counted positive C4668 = 6.0 A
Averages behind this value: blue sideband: 17.5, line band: 16.2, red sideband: 17.5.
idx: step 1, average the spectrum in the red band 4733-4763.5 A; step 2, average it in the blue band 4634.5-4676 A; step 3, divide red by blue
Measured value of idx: 1.04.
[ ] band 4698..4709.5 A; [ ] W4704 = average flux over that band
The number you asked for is 15.2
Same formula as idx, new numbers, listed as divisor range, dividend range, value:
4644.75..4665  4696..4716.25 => 0.95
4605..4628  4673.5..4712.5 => 0.91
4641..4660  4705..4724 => 1.02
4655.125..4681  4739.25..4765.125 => 1.06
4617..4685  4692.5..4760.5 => 1.01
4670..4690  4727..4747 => 1.06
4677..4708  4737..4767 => 1.09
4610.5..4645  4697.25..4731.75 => 0.93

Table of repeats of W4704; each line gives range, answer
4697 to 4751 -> 16.6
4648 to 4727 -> 16.2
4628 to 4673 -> 16.6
